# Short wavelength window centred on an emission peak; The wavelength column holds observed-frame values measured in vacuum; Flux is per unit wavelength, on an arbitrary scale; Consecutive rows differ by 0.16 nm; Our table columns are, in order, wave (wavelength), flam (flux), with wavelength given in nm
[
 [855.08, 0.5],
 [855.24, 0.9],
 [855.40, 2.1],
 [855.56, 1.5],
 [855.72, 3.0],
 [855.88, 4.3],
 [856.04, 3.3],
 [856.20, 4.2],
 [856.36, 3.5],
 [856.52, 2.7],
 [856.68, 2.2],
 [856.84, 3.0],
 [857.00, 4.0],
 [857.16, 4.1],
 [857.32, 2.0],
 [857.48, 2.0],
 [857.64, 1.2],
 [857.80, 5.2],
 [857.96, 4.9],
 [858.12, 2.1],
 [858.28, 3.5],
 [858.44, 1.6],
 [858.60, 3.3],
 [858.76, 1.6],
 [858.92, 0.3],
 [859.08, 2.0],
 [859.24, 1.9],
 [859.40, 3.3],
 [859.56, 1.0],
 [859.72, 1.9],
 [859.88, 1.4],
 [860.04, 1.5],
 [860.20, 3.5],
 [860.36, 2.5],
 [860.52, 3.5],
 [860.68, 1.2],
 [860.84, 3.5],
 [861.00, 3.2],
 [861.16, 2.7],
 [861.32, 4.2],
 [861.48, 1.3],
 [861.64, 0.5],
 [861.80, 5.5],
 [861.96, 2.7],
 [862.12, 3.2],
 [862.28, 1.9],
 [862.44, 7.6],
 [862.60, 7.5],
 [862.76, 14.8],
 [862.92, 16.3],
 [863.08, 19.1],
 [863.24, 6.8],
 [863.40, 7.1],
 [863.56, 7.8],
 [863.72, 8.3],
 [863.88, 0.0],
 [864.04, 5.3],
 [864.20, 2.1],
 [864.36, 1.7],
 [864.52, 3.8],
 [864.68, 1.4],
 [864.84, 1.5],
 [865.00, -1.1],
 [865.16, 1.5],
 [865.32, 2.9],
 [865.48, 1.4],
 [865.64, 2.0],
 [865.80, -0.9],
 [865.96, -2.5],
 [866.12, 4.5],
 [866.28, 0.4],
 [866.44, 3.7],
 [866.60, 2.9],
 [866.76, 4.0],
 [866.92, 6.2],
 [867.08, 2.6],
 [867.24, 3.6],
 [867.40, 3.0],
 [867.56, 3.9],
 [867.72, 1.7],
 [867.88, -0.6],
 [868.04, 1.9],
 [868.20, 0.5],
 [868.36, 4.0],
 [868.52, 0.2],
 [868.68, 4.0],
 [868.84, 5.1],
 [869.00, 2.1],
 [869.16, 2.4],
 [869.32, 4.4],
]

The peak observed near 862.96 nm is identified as H-gamma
